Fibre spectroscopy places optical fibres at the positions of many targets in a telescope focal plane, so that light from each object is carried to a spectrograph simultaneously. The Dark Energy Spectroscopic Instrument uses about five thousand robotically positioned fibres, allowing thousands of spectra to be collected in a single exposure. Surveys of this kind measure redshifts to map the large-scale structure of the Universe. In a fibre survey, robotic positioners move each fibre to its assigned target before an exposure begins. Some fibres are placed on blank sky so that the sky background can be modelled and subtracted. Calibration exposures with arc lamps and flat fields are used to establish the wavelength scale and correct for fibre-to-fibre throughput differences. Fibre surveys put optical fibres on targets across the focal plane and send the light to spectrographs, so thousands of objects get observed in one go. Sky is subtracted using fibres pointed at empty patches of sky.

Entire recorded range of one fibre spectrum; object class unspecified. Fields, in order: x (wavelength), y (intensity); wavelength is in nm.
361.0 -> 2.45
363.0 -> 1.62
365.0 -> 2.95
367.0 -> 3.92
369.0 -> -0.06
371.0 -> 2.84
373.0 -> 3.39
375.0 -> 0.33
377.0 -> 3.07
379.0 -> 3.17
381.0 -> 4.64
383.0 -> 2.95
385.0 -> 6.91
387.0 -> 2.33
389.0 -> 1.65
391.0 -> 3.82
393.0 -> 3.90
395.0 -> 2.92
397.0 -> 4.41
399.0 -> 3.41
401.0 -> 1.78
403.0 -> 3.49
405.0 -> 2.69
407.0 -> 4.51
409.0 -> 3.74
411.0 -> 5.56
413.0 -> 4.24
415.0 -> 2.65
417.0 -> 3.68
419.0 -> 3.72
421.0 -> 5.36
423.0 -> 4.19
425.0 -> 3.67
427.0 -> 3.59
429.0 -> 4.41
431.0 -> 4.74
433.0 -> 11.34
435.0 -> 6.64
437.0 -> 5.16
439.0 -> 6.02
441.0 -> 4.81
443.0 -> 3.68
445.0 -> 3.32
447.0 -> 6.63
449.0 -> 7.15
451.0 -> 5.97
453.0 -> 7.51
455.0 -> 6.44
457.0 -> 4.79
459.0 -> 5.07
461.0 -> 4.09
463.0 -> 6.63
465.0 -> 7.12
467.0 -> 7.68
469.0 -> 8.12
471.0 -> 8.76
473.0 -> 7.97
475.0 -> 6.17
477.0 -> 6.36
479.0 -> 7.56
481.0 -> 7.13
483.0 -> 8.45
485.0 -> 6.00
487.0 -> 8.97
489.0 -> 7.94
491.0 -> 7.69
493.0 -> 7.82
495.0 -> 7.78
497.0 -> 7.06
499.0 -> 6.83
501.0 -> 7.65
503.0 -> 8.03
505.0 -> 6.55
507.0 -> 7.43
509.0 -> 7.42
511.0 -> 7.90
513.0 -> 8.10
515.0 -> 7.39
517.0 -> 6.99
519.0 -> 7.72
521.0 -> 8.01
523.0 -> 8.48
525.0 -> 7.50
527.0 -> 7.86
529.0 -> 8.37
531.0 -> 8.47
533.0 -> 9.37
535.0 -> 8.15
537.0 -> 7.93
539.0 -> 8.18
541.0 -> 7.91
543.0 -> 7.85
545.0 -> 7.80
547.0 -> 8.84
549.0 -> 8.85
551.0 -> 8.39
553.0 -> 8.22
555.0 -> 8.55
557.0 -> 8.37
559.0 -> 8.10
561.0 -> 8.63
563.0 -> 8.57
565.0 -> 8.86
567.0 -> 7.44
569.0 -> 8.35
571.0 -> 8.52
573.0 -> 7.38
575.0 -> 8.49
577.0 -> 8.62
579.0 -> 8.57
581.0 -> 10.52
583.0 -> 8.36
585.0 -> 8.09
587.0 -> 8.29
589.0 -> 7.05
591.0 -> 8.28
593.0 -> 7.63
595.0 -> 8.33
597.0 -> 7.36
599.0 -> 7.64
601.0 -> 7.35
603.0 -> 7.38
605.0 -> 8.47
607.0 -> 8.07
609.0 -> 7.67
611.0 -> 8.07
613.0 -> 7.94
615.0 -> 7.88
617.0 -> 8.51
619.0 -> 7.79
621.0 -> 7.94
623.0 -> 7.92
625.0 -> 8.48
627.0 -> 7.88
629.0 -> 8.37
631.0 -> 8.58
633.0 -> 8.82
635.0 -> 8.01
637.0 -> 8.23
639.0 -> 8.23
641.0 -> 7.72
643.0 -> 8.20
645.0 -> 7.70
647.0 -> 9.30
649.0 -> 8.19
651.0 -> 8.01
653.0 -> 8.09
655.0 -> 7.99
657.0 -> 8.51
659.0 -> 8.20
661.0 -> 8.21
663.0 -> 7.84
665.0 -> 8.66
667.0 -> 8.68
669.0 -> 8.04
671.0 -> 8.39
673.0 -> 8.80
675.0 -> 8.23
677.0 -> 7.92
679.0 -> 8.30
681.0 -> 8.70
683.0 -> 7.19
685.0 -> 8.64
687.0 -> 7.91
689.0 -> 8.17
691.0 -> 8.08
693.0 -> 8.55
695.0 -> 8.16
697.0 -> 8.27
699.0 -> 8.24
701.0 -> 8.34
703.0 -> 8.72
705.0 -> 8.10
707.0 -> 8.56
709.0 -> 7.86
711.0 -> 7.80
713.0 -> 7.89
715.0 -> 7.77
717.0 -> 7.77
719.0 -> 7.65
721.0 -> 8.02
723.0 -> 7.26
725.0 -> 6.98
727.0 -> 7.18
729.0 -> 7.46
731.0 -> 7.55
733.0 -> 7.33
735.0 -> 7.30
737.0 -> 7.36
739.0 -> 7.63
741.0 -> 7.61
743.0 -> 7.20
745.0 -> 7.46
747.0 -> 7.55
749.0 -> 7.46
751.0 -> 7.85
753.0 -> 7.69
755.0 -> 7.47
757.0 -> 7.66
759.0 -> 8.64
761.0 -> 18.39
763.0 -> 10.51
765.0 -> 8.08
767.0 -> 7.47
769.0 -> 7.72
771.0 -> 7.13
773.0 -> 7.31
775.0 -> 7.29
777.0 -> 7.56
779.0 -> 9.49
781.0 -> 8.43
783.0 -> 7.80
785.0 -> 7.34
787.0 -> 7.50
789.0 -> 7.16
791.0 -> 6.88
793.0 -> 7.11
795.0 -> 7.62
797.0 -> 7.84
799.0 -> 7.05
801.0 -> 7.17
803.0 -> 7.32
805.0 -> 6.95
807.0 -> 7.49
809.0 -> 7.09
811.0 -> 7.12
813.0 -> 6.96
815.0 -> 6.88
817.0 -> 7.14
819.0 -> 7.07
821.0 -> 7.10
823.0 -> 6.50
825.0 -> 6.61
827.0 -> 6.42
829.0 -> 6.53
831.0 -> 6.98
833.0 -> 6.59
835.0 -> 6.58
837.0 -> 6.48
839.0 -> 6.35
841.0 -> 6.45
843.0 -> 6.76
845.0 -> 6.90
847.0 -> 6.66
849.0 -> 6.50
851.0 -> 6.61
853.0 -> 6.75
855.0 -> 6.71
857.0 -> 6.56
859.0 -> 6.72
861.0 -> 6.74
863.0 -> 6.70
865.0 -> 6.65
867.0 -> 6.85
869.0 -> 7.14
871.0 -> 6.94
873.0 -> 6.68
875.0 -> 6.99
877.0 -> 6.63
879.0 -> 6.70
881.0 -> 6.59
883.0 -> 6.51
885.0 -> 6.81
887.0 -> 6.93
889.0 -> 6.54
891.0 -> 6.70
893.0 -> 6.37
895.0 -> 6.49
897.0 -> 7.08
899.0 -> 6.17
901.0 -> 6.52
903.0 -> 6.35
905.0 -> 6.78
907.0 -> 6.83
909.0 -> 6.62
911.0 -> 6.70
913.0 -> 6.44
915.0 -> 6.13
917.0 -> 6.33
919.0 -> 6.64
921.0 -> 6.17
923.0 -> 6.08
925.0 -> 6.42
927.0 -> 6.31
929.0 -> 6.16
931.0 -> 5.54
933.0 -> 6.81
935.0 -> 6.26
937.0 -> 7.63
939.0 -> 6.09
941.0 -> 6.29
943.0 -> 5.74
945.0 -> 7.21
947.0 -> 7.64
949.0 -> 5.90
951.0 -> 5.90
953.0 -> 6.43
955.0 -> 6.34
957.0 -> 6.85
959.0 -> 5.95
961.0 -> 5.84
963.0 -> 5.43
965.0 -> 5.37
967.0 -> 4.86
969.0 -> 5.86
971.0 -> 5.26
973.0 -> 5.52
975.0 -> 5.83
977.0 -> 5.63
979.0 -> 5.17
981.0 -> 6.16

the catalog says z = 0.16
